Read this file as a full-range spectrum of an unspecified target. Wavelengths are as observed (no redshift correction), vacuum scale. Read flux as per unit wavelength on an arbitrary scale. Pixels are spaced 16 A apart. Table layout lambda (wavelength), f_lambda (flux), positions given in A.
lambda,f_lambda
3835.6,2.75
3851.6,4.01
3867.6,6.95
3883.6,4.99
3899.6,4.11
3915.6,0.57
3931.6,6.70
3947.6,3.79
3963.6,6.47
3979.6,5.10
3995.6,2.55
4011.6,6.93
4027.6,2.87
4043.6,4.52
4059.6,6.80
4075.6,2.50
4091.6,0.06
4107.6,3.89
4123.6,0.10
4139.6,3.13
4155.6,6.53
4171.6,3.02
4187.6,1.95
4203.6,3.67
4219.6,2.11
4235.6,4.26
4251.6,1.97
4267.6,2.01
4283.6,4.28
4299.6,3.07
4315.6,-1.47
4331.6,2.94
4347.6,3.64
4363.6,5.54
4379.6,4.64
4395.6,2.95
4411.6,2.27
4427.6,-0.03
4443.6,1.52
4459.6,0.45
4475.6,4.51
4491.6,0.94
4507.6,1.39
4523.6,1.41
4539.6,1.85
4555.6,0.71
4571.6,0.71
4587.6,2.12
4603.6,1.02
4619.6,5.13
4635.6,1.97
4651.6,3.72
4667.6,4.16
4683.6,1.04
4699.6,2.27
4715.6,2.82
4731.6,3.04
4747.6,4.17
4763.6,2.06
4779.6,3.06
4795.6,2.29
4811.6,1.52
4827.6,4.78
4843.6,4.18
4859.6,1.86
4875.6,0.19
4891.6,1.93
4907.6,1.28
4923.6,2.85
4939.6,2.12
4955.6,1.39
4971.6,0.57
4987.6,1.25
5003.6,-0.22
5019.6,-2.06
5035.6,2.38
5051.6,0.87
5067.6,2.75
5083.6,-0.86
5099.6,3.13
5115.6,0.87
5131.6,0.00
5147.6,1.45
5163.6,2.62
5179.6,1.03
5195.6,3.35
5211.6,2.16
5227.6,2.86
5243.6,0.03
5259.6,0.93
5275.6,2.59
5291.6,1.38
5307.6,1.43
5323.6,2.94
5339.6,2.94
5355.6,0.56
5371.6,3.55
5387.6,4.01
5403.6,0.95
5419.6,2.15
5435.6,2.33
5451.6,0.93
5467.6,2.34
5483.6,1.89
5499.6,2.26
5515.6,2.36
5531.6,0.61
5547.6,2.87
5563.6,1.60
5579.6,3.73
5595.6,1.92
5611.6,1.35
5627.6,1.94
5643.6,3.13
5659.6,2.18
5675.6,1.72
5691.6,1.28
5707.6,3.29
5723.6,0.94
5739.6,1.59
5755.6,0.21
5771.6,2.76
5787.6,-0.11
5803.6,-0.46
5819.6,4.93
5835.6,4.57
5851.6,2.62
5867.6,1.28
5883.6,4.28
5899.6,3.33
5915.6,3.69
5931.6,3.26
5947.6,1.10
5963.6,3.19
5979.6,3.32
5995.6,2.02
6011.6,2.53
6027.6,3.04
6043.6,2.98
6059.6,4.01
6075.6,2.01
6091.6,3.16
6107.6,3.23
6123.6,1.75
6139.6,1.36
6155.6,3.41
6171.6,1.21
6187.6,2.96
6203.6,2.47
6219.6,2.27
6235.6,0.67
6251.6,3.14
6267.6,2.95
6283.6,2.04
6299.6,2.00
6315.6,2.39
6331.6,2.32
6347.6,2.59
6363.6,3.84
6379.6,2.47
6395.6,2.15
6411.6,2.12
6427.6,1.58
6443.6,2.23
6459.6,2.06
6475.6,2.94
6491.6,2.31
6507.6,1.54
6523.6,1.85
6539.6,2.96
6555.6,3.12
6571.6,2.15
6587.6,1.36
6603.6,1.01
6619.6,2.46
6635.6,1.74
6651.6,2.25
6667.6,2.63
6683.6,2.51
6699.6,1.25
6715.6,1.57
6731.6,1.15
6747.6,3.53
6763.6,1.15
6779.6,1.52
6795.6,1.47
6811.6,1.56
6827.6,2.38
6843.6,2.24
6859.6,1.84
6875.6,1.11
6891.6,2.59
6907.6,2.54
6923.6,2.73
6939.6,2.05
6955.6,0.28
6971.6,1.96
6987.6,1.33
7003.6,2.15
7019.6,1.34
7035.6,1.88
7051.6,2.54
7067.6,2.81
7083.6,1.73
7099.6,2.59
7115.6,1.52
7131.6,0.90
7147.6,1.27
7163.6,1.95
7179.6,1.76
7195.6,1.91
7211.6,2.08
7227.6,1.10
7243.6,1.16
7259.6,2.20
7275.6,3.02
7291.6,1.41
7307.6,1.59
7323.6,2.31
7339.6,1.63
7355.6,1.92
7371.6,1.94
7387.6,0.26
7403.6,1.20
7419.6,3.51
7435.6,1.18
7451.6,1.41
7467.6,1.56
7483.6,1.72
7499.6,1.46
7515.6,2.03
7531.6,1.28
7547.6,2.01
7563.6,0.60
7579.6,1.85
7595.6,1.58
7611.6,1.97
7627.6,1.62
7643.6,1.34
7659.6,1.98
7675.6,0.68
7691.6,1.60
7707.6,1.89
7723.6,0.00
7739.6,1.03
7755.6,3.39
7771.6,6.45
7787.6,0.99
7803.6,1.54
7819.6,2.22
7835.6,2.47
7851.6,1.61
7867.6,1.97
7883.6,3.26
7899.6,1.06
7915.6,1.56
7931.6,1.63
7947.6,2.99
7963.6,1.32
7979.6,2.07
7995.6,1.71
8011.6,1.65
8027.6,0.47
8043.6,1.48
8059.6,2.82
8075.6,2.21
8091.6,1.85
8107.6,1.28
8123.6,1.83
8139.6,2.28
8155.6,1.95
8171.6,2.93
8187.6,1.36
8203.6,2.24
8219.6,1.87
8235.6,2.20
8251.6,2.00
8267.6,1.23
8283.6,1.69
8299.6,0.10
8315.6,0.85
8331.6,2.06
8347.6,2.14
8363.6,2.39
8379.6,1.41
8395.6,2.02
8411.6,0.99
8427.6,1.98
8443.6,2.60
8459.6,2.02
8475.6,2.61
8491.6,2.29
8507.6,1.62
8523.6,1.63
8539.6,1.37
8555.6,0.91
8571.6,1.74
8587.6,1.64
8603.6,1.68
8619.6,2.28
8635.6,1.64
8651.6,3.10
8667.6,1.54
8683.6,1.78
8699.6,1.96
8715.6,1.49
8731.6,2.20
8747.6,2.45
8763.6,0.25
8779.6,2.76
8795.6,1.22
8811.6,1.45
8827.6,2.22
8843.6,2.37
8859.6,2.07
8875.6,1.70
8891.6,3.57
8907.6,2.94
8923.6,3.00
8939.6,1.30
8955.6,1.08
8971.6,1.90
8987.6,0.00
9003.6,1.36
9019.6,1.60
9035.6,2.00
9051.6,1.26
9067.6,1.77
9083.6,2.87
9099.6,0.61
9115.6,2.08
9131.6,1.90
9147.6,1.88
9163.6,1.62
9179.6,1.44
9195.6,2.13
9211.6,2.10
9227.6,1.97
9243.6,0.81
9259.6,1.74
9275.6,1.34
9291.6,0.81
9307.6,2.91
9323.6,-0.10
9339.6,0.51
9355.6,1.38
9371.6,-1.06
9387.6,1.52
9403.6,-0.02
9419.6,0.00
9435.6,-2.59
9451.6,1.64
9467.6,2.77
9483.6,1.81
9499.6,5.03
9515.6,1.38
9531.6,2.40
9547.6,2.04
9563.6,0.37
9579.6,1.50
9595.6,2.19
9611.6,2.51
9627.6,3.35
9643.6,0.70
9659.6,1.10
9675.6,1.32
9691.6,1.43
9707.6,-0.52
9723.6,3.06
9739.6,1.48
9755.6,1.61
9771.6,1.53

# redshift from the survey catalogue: 1.08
